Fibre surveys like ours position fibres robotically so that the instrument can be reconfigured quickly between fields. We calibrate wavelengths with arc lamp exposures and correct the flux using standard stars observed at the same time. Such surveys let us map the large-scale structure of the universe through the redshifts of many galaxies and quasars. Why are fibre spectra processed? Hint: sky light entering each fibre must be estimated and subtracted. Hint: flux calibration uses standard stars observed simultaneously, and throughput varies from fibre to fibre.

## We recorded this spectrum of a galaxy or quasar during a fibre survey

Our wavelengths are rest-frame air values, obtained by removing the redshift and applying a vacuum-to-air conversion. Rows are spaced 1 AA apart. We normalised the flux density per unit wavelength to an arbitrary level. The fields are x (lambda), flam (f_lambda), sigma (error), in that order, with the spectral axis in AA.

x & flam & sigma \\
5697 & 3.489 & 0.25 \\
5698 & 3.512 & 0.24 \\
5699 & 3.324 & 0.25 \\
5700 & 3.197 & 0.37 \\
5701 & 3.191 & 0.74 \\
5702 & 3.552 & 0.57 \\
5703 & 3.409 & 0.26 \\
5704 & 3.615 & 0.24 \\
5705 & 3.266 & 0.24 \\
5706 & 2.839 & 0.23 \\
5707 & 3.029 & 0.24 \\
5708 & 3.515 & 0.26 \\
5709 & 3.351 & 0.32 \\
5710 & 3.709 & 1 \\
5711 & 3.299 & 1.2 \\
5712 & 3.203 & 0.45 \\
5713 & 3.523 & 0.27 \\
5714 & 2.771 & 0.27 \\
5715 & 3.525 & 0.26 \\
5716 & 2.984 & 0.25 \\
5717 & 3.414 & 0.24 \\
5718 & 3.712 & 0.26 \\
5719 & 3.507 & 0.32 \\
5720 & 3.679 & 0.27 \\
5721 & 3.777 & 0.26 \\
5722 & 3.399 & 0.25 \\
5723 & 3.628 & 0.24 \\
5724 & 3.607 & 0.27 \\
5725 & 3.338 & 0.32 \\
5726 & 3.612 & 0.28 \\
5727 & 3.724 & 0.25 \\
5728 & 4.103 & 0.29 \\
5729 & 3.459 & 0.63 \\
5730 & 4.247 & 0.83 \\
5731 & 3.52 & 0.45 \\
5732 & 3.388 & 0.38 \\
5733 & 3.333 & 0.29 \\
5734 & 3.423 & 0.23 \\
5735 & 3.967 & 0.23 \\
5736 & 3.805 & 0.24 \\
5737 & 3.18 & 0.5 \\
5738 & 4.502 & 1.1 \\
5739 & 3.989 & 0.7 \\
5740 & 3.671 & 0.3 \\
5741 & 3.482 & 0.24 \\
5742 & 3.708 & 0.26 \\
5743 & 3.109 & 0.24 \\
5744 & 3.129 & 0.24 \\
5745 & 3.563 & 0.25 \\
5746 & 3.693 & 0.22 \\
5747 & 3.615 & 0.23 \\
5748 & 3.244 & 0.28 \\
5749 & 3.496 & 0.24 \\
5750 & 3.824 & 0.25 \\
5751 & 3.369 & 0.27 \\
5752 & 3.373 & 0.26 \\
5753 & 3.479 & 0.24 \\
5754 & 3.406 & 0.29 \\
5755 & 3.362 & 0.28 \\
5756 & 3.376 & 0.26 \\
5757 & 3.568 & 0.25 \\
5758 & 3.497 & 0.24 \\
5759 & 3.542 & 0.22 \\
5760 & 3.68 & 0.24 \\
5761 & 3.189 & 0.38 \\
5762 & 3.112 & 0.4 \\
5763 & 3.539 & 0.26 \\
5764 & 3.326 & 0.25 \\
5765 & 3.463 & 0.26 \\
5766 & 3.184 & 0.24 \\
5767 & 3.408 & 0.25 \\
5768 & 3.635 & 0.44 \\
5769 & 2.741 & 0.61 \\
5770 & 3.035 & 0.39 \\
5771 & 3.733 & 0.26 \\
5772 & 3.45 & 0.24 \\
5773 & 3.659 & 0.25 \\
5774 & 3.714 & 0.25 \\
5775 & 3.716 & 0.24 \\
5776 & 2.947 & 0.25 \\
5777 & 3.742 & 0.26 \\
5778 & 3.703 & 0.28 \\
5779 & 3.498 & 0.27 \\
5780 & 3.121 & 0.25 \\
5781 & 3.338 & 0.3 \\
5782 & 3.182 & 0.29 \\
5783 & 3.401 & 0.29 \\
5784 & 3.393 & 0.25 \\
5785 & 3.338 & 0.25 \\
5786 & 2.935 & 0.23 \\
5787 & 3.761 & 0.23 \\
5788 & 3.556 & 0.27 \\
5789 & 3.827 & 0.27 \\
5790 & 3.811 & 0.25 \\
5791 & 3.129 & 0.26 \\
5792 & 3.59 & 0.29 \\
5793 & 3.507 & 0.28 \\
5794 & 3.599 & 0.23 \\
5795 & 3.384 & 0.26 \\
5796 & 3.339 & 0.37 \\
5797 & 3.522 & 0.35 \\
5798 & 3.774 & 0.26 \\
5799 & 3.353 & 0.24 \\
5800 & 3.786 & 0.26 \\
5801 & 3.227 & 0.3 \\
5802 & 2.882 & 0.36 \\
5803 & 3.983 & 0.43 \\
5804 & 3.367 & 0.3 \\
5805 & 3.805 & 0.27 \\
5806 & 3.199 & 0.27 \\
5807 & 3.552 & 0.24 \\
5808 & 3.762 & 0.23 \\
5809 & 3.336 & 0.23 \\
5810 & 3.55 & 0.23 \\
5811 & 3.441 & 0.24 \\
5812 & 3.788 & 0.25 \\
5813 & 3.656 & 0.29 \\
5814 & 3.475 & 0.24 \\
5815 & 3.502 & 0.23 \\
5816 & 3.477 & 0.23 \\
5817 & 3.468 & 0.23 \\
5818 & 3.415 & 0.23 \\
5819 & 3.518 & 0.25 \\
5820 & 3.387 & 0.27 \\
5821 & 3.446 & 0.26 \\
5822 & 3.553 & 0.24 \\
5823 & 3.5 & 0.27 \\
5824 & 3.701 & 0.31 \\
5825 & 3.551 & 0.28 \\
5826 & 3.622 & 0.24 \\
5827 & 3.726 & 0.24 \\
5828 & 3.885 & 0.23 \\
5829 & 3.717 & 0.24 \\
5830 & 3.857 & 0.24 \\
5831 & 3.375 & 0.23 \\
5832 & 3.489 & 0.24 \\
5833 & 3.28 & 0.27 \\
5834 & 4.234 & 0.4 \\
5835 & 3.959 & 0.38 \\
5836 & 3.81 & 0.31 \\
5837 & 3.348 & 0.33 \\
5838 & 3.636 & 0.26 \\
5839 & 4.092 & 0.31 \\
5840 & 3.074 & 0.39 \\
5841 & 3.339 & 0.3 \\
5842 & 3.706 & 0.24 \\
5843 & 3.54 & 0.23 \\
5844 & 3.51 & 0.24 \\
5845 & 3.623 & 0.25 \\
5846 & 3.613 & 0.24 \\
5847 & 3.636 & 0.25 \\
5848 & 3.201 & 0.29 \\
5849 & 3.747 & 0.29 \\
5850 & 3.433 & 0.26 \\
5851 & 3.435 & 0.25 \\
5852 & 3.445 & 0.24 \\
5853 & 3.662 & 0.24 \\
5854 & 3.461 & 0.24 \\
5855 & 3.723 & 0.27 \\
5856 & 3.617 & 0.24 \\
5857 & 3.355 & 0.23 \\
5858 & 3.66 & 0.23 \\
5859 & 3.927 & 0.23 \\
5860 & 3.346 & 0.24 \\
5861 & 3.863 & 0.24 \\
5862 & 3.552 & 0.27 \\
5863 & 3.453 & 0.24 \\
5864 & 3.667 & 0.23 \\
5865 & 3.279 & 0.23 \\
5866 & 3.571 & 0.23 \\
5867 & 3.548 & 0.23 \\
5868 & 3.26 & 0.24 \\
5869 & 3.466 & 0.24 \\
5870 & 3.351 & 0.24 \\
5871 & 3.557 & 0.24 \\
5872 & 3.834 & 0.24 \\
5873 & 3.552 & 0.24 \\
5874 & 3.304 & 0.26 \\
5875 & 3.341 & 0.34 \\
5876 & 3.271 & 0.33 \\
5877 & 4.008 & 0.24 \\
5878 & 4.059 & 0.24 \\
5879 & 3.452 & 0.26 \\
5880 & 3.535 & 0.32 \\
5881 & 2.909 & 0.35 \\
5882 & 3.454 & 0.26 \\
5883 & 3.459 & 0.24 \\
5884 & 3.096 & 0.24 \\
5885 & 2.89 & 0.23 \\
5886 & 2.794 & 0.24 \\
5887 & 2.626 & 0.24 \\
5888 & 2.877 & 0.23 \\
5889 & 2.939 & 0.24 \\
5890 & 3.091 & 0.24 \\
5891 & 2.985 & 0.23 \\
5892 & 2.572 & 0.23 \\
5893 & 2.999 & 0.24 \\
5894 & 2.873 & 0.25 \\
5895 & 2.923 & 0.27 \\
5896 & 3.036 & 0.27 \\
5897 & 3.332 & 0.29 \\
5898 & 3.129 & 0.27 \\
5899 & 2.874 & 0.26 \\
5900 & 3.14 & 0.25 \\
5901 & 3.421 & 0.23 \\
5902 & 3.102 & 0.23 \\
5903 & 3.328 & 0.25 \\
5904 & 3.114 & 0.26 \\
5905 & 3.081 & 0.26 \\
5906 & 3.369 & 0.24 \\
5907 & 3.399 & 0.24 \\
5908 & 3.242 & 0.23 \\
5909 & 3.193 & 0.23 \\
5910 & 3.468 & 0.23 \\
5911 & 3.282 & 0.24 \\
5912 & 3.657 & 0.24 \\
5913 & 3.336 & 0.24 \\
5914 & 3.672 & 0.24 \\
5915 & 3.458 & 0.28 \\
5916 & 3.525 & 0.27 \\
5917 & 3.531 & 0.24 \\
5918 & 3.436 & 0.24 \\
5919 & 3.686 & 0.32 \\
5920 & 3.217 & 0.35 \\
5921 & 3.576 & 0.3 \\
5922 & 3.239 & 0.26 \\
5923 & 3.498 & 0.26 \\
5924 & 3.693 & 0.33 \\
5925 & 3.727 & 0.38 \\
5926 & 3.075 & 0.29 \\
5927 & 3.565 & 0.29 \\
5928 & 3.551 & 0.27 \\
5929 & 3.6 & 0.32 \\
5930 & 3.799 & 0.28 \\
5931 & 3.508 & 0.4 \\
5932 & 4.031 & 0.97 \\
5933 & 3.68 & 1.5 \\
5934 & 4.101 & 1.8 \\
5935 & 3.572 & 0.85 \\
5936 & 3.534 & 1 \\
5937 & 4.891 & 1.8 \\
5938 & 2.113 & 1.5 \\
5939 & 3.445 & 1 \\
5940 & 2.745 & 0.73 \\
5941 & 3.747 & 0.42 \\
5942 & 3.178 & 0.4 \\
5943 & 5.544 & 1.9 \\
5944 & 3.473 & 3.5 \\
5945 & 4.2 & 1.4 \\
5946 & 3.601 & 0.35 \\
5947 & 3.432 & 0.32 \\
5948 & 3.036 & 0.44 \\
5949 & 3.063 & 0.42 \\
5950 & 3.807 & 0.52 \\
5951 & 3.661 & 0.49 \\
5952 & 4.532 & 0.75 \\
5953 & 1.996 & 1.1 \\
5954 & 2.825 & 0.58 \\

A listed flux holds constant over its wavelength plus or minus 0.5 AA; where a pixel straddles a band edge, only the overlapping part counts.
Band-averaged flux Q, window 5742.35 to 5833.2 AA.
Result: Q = 3.48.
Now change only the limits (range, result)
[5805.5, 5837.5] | 3.58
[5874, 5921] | 3.25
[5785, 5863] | 3.56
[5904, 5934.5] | 3.5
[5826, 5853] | 3.61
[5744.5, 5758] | 3.49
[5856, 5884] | 3.51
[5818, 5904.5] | 3.43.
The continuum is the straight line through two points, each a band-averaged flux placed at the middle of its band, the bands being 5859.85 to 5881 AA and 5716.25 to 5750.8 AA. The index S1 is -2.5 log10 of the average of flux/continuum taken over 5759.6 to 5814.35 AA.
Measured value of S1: 0.036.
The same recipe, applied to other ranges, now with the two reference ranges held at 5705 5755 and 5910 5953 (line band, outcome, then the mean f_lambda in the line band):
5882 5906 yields 0.17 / 3.05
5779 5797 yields 0.03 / 3.43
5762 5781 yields 0.03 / 3.41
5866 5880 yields 0.01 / 3.54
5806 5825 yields 0.01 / 3.52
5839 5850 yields 0.01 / 3.52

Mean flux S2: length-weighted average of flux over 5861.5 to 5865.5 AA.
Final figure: 3.49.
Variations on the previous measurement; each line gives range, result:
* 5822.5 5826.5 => 3.59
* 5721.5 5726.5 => 3.52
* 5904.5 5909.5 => 3.26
